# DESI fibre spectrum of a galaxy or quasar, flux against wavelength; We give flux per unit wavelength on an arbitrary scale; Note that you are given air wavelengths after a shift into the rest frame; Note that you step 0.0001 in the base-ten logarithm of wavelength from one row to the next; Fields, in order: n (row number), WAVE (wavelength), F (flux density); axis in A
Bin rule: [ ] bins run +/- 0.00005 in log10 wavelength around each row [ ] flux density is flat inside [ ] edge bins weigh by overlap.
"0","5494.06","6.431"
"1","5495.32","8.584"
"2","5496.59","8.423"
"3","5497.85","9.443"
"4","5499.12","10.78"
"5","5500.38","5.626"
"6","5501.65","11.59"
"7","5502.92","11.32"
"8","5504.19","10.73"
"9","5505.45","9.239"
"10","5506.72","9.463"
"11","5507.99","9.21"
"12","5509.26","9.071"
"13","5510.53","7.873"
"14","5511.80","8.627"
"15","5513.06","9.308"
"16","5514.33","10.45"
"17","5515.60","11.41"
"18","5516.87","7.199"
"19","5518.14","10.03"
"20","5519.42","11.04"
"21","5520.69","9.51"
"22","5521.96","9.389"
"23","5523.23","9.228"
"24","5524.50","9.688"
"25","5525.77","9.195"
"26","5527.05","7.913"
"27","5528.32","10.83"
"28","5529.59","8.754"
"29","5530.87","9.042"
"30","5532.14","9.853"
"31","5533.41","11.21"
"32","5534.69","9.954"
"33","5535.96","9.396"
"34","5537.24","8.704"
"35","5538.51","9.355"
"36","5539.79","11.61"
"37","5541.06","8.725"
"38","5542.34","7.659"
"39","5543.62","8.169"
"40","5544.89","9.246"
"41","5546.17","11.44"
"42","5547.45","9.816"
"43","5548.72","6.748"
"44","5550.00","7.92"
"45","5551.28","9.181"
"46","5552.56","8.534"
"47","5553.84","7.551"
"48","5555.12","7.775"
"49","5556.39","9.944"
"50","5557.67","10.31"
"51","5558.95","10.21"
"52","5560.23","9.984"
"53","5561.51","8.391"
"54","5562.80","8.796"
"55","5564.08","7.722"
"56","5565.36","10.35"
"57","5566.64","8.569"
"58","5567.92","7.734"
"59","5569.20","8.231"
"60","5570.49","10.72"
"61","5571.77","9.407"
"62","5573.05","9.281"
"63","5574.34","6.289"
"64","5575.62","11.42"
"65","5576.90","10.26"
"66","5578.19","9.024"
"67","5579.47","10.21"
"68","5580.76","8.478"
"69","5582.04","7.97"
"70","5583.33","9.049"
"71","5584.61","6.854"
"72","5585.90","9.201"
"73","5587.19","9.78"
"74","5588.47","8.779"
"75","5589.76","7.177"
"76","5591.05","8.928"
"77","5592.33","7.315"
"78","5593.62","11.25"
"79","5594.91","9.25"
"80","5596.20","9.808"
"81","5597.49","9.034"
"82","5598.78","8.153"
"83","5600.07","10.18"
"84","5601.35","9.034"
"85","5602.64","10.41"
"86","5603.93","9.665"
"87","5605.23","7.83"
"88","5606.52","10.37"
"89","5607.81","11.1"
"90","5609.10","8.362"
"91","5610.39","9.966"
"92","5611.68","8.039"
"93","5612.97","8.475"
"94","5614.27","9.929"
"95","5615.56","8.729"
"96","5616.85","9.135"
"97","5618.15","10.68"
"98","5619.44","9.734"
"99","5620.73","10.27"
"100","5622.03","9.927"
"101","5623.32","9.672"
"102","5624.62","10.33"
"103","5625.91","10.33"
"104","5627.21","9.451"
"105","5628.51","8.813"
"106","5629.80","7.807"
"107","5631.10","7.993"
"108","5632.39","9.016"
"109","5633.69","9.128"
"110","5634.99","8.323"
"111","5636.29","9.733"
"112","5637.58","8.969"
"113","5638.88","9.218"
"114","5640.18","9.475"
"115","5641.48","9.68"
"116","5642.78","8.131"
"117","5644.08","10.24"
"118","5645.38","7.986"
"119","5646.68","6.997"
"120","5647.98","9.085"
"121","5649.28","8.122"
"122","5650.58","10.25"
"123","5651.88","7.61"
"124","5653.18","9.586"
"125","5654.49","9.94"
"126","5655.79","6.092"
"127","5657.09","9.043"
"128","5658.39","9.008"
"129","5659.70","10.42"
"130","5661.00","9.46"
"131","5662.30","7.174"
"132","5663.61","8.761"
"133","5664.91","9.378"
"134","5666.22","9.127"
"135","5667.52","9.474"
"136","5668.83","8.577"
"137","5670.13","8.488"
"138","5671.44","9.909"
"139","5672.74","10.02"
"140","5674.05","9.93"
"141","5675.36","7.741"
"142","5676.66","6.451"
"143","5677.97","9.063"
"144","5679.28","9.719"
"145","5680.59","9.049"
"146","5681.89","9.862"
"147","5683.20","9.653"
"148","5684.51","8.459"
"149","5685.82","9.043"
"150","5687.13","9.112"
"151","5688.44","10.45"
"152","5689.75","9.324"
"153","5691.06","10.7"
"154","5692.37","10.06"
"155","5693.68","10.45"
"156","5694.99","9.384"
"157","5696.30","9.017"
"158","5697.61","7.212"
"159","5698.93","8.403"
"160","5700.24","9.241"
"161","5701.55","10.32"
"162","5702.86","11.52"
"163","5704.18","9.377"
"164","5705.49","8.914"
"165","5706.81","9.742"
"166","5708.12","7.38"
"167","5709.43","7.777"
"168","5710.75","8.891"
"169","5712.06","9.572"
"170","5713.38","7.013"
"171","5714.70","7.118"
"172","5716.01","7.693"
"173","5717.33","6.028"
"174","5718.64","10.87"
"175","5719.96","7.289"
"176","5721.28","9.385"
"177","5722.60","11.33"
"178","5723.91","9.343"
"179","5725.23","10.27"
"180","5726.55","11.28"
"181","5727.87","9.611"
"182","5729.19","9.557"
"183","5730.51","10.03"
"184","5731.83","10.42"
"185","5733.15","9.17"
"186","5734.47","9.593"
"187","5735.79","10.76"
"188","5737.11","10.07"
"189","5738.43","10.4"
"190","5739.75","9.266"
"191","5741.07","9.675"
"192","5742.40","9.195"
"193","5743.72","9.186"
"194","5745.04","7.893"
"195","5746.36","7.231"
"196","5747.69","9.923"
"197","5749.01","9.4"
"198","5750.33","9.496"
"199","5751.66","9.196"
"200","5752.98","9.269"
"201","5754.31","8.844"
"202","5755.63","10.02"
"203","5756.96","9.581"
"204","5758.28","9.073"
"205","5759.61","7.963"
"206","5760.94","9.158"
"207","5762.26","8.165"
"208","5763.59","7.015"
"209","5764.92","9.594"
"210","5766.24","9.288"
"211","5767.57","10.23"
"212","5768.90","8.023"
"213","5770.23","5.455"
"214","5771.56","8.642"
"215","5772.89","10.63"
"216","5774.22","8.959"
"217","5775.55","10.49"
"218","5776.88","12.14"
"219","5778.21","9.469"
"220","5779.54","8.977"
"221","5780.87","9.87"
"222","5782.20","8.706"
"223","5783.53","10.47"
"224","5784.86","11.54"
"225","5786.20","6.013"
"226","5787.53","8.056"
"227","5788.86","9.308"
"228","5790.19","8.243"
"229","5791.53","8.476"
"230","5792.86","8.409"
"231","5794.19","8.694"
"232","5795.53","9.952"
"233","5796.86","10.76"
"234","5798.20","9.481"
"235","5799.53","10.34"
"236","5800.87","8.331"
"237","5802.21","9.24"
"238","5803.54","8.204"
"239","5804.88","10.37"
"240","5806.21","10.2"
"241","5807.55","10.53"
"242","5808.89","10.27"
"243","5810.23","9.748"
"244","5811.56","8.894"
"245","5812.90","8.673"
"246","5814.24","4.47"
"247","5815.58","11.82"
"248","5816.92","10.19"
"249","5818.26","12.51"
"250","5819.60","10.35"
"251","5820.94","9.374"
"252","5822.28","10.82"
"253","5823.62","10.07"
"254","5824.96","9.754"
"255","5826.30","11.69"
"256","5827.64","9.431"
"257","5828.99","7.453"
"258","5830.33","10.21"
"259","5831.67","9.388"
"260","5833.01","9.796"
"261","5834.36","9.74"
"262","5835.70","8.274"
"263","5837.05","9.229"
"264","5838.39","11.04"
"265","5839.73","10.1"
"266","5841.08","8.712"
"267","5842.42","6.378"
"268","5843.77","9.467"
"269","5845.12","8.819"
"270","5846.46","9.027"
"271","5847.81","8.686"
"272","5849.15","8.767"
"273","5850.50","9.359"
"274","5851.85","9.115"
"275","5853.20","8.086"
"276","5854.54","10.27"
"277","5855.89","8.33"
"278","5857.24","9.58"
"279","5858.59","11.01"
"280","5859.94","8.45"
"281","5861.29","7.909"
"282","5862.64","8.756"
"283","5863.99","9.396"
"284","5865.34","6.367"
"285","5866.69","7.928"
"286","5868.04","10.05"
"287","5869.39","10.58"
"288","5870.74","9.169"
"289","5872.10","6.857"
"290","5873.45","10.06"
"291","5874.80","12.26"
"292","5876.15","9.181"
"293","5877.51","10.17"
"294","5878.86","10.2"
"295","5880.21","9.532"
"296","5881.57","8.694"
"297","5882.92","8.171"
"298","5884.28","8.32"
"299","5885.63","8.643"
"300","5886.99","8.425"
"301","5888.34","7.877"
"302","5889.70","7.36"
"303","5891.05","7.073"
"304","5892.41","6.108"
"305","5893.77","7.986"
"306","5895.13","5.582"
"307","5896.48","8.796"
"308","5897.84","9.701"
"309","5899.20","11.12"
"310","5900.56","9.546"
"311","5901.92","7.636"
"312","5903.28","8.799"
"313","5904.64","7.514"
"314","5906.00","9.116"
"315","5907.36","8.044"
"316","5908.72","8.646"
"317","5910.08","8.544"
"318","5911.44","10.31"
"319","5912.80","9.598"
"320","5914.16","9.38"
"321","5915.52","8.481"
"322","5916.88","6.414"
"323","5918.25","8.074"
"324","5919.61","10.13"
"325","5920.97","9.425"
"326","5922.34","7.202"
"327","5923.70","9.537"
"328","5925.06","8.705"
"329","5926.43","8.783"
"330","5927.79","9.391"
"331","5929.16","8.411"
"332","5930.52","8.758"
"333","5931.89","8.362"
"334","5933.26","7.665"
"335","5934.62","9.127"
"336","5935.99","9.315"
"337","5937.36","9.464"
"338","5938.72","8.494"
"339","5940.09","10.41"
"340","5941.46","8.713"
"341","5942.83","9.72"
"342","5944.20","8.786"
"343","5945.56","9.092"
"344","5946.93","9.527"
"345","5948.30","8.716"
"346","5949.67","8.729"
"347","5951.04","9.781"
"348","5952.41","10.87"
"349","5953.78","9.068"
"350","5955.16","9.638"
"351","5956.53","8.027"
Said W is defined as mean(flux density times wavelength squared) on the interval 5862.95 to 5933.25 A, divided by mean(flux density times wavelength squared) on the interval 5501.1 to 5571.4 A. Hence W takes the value 1.06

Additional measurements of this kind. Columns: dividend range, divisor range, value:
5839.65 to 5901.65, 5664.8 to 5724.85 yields 1.03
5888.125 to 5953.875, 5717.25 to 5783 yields 0.99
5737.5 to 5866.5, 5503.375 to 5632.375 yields 1.08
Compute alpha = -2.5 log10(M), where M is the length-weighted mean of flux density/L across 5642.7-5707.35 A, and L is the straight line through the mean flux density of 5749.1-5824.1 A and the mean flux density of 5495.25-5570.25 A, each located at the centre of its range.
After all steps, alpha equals 0.02 mag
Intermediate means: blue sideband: 9.27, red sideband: 9.32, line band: 9.11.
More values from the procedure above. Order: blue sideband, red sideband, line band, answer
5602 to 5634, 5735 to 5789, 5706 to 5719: 0.14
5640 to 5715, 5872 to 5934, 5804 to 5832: -0.12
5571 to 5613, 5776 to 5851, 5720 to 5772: 0.01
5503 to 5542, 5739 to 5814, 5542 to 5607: 0.05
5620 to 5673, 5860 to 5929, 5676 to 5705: -0.04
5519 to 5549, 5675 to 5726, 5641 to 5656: 0.06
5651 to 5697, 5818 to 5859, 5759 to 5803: 0.03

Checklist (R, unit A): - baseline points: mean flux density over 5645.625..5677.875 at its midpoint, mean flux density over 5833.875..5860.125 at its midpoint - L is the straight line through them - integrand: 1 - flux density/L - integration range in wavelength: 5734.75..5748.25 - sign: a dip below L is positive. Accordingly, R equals -0.7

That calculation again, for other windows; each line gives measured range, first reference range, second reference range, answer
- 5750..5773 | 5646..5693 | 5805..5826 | 1.8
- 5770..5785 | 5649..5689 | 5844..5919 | -1.3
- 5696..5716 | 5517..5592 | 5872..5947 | 0.6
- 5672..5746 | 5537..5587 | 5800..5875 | -0.6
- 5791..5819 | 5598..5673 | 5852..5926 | -2.0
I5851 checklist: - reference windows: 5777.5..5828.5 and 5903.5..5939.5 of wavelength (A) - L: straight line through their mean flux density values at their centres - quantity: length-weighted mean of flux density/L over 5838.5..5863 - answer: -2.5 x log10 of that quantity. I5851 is 0.03 mag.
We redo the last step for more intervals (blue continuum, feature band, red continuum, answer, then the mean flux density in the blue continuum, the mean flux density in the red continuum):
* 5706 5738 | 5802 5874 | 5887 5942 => -0.058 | 9.18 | 8.59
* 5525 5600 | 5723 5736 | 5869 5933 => -0.126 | 9.09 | 8.72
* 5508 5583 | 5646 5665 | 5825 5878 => 0.061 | 9.22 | 9.21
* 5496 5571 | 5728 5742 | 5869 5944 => -0.098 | 9.29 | 8.78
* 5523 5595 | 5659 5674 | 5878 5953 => -0.024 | 9.09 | 8.74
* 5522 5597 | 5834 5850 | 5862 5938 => -0.027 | 9.11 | 8.73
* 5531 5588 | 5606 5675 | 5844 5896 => -0.016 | 9.11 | 8.75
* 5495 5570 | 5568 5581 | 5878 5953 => -0.010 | 9.26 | 8.74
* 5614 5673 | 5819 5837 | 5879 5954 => -0.099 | 9.1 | 8.73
